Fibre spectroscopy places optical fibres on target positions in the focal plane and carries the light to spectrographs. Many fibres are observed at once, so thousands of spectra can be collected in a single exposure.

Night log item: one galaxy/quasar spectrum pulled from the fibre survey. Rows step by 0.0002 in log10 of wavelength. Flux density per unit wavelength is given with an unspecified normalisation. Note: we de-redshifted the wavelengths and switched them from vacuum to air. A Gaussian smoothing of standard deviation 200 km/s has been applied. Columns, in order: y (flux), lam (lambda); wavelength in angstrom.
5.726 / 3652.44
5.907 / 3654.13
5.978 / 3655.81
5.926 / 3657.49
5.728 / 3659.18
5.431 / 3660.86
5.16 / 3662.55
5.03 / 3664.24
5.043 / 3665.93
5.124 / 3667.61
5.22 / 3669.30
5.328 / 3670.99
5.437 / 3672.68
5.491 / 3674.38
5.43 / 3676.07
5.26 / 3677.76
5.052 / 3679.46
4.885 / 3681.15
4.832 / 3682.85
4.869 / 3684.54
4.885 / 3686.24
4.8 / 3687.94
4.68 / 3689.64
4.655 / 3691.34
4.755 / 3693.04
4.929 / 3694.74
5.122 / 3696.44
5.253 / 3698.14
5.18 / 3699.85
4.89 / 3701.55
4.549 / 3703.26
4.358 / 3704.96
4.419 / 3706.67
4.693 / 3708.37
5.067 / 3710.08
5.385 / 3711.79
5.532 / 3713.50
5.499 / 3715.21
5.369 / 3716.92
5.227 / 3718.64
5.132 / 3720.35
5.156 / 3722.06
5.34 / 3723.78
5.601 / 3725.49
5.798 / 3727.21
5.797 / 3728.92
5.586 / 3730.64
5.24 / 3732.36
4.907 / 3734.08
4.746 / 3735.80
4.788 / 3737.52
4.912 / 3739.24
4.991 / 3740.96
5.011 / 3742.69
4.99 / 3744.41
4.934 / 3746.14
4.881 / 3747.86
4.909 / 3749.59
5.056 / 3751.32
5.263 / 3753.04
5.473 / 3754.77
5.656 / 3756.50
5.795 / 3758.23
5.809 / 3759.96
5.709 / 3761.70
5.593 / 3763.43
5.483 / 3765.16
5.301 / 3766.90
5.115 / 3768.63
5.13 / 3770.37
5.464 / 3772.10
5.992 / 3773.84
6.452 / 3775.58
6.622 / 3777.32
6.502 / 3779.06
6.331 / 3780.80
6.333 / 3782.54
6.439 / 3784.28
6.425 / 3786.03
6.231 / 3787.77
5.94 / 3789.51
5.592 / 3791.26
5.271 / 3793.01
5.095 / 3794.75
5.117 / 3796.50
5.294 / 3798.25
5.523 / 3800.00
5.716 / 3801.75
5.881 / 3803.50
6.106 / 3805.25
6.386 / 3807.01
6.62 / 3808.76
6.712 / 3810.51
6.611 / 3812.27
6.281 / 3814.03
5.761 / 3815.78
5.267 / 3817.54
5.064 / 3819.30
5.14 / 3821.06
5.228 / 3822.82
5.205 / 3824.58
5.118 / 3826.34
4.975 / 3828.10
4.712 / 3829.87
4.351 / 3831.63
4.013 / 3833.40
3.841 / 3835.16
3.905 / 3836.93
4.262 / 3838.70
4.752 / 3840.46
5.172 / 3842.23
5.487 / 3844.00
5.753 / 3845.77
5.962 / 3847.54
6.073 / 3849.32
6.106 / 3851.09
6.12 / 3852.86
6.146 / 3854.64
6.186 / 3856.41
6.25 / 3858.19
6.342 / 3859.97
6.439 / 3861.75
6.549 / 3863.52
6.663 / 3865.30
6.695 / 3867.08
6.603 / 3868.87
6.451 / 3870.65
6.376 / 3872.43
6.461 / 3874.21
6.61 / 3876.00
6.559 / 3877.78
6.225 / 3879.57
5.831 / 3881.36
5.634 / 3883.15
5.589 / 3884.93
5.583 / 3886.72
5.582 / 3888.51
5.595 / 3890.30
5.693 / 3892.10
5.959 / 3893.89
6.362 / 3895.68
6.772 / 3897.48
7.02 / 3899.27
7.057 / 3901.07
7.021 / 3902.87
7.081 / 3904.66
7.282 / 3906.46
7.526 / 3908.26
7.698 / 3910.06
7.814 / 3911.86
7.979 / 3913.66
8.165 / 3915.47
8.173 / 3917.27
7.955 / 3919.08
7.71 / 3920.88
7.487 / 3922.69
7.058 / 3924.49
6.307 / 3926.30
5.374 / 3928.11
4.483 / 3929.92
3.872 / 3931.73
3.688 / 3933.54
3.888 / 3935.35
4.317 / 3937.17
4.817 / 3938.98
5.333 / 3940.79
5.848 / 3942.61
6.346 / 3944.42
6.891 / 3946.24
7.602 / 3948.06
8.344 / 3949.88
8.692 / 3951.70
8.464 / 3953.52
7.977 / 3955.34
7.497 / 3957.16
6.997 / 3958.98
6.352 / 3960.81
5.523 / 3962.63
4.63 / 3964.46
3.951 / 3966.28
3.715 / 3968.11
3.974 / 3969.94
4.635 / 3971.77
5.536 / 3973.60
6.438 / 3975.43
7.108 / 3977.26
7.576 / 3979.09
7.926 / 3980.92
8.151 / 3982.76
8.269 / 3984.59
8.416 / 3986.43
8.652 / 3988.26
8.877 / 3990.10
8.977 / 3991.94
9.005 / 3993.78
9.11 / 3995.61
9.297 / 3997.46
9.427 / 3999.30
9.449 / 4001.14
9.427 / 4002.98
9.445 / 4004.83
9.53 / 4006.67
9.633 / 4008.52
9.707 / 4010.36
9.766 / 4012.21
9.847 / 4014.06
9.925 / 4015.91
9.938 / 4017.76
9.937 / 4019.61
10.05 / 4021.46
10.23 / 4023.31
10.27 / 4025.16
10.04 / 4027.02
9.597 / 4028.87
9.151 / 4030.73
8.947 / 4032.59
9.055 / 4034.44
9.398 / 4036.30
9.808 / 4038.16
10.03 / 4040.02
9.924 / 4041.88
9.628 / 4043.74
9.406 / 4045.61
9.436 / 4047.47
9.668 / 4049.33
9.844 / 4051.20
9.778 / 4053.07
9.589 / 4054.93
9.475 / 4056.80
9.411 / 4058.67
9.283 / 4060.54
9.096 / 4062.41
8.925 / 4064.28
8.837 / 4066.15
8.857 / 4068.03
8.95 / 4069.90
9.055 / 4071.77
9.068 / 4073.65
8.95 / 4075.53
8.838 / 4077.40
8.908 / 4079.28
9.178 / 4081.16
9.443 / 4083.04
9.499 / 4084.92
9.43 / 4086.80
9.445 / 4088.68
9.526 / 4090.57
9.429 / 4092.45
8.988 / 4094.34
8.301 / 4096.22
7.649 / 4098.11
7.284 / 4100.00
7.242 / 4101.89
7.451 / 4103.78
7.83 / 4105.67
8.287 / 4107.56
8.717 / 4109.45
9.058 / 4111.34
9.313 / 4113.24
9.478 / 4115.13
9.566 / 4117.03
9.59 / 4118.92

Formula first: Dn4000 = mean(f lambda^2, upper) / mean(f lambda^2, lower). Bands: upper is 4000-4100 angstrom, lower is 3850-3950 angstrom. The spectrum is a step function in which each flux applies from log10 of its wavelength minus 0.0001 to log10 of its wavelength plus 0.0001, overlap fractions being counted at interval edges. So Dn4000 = 1.6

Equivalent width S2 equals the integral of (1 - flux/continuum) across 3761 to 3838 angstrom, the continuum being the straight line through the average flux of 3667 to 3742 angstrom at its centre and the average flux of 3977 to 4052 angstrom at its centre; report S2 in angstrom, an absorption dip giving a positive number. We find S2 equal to 9.43 angstrom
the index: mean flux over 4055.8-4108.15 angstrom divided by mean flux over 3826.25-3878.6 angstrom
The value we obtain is 1.5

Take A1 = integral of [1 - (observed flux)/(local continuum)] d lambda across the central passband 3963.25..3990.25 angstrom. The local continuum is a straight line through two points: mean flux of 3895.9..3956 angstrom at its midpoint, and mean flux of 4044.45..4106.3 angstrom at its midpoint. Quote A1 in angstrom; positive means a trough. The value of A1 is 3.8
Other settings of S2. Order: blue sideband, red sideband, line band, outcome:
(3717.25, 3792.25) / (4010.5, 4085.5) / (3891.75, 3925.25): 1.4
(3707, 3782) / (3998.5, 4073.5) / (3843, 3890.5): 6.5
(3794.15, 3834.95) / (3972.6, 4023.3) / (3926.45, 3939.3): 5.4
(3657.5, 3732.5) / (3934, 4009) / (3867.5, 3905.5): 1.6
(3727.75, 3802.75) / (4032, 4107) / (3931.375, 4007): 8.8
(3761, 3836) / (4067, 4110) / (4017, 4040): -4.7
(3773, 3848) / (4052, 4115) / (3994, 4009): -2.8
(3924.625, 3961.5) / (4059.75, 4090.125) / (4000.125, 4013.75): -3.5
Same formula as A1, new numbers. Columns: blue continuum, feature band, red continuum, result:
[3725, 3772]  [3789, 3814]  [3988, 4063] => 1.0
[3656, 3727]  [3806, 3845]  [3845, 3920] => 5.8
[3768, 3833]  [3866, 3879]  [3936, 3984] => -1.2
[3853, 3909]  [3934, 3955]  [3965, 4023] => 3.0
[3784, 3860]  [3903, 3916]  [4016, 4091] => -1.1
